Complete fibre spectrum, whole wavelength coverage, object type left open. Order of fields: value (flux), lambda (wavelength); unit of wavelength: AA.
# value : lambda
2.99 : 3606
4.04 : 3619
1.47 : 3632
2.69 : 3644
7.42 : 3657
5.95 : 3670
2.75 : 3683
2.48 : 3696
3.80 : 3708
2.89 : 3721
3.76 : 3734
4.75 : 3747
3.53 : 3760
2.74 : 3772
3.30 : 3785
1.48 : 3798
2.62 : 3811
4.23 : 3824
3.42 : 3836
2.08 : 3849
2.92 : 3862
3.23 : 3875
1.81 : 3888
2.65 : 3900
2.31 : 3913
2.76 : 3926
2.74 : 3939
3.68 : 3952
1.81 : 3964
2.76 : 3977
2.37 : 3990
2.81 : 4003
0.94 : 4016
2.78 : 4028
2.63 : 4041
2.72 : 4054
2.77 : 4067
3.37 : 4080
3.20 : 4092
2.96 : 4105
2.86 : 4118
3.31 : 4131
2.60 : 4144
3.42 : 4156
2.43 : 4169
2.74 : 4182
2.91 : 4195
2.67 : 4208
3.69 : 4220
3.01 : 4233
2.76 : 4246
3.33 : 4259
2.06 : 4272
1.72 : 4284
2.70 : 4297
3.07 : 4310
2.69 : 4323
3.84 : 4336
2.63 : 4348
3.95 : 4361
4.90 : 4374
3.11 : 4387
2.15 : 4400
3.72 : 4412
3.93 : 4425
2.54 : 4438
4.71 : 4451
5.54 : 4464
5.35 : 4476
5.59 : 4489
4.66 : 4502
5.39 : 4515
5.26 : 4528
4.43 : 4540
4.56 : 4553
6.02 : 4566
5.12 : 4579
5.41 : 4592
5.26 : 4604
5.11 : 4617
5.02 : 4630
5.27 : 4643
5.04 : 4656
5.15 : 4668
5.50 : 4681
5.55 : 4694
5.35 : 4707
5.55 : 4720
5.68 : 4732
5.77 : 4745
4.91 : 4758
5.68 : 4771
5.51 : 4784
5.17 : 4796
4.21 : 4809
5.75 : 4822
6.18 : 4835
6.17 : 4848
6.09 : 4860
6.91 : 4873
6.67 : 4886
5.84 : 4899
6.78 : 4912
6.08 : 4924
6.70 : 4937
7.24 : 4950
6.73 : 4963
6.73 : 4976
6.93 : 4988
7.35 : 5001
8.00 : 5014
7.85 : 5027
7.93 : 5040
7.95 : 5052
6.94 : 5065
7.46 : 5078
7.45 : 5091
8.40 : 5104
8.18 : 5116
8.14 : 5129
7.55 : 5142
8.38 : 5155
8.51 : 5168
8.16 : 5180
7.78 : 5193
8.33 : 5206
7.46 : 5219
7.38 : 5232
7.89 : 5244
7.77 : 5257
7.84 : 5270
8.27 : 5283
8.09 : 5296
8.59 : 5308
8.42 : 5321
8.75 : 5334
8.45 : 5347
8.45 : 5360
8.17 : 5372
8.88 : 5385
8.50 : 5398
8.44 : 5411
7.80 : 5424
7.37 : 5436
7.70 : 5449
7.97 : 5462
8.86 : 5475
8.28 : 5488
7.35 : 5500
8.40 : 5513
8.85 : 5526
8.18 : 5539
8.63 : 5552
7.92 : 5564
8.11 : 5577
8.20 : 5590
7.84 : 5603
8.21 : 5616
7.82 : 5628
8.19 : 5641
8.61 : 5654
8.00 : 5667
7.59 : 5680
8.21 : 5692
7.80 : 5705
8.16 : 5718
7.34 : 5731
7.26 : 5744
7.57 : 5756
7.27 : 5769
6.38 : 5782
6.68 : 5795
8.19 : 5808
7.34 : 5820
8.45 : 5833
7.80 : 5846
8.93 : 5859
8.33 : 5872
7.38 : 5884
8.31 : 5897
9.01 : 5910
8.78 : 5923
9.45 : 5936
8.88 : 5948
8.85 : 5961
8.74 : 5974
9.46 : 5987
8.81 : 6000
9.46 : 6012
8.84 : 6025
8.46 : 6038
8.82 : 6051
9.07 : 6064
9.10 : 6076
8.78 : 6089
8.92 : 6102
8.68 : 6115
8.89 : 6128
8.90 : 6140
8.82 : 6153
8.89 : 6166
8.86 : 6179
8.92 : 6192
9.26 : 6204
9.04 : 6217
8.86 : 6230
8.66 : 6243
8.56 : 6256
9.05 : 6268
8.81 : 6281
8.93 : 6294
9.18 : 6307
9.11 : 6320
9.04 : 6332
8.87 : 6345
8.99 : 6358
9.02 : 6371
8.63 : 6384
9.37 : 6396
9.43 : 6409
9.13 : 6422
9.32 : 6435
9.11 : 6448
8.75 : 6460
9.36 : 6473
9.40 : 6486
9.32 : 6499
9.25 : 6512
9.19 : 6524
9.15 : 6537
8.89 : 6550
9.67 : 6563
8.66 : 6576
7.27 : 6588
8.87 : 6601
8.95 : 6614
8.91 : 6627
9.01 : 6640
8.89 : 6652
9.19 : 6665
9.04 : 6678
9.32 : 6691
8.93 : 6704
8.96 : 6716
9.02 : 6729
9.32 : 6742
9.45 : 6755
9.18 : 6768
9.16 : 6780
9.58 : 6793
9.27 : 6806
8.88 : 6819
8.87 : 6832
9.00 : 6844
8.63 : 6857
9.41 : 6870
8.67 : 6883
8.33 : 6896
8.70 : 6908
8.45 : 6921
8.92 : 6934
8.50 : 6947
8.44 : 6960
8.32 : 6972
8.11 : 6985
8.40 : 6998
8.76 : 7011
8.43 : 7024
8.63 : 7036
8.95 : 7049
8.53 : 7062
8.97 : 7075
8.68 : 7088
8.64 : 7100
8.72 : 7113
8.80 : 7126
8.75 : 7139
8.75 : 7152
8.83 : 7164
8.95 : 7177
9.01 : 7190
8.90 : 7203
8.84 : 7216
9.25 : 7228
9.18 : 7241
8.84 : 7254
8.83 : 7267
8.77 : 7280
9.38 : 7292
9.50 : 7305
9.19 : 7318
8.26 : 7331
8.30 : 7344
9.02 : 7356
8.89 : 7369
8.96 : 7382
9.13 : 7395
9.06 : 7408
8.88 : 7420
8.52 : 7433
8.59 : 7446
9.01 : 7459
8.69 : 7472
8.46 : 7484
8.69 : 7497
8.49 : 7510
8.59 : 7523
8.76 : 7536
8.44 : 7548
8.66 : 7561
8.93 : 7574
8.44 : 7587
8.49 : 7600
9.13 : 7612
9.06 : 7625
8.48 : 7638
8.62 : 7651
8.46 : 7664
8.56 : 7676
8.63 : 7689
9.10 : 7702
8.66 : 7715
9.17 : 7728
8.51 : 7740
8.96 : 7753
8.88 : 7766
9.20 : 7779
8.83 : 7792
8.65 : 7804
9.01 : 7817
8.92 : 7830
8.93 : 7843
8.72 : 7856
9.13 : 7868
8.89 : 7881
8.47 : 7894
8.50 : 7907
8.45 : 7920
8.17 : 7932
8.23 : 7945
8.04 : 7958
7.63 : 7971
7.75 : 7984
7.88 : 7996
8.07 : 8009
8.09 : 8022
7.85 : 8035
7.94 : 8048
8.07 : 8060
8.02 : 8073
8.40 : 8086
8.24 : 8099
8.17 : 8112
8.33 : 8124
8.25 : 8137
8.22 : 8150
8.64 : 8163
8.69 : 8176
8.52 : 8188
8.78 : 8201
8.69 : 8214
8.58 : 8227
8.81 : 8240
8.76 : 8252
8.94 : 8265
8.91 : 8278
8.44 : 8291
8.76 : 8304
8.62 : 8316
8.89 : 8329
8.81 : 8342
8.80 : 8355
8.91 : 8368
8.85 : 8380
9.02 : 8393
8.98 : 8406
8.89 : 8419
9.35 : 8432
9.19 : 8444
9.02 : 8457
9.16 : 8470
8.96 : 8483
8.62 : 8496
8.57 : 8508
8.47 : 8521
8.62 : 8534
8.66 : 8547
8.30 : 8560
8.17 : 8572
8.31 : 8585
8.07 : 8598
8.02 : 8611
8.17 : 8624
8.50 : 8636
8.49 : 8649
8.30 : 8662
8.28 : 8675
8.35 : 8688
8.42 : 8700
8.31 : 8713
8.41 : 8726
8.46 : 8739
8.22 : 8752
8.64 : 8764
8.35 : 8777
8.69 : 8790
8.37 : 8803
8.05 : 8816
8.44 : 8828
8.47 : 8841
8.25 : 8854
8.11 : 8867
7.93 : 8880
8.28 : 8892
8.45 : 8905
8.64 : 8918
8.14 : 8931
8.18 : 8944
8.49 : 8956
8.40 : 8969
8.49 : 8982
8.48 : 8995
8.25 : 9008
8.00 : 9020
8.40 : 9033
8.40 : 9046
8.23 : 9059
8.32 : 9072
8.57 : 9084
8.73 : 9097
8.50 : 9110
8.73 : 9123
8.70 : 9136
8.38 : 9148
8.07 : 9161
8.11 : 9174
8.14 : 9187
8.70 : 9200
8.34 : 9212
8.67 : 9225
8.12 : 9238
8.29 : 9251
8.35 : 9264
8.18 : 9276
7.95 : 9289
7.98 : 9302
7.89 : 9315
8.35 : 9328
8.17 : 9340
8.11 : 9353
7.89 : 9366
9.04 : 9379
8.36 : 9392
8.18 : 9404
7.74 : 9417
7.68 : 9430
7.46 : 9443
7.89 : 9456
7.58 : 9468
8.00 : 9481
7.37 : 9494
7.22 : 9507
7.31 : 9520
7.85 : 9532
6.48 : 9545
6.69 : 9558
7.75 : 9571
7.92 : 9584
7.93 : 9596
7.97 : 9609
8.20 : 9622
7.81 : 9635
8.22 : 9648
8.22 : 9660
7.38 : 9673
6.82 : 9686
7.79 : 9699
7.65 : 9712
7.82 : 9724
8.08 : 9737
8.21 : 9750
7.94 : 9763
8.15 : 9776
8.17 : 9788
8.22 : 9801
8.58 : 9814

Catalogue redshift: 0.118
